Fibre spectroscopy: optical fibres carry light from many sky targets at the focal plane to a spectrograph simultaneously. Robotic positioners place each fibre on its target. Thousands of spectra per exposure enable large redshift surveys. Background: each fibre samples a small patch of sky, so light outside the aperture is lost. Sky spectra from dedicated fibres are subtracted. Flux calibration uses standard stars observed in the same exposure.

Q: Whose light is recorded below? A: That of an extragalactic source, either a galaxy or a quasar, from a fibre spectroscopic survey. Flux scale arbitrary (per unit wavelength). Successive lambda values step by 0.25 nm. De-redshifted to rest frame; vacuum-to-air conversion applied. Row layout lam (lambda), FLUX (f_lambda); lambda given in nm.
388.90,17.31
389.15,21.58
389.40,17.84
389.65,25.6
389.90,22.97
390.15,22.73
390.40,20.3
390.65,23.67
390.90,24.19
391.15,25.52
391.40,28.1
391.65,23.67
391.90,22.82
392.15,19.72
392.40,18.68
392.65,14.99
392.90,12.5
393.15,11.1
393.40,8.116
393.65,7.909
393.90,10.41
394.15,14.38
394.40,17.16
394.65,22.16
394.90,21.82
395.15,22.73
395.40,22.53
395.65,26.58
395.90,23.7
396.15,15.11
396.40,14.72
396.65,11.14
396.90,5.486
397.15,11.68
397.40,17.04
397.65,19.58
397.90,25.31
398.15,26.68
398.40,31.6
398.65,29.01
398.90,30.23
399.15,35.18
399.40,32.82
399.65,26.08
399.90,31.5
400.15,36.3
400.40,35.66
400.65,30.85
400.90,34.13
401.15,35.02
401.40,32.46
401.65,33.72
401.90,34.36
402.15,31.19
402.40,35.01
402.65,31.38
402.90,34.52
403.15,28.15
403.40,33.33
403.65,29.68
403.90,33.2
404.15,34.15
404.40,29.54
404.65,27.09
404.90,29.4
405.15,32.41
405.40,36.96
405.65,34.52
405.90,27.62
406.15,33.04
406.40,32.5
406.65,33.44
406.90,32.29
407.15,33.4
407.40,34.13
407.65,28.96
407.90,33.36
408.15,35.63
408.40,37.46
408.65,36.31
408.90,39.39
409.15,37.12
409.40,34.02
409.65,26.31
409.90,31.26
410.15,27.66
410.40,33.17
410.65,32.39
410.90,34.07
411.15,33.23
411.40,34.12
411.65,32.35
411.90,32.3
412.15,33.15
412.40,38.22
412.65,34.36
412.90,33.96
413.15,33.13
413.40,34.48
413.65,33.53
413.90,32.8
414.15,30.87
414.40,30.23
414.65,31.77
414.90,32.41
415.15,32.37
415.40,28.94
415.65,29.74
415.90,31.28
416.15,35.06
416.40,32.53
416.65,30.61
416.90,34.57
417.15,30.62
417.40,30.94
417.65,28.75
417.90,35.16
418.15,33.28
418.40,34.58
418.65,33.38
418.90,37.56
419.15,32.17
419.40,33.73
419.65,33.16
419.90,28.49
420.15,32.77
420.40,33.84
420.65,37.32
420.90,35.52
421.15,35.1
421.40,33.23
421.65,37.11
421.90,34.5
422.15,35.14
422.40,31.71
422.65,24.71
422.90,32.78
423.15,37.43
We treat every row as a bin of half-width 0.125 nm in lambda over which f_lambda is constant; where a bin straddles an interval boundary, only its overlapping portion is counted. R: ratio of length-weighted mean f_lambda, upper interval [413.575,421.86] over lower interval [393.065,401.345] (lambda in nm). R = 1.45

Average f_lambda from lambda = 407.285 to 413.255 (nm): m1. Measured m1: 33.6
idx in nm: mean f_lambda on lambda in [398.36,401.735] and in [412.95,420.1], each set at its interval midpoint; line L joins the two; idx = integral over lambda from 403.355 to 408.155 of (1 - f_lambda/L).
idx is 0.05 nm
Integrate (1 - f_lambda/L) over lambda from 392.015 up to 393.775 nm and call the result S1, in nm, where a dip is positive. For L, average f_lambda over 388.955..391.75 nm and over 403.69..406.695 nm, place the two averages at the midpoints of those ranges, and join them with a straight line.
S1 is 0.80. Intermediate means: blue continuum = 23.1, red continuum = 31.9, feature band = 13.3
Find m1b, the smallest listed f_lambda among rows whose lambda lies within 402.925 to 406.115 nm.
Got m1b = 27.09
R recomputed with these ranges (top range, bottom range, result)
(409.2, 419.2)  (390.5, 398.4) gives 1.75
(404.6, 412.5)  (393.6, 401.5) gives 1.39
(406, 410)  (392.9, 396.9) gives 2.08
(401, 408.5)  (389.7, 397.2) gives 1.77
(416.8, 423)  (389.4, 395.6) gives 1.71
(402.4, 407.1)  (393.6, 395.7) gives 1.73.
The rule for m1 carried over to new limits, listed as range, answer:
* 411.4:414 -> 33.9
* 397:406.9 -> 30.6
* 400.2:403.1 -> 33.4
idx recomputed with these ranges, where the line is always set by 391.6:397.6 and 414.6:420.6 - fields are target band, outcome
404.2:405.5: -0.42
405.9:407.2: -0.40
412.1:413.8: -0.30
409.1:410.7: -0.26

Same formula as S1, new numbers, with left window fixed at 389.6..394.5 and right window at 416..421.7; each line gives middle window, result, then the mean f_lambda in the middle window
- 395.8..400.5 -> -0.40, 24.1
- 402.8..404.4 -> -0.44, 31.9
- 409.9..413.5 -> -0.46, 33.2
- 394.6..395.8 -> -0.17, 23.2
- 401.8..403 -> -0.44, 33.2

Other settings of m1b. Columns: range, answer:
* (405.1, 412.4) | 26.31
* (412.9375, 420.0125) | 28.49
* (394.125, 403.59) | 5.486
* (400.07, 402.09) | 30.85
